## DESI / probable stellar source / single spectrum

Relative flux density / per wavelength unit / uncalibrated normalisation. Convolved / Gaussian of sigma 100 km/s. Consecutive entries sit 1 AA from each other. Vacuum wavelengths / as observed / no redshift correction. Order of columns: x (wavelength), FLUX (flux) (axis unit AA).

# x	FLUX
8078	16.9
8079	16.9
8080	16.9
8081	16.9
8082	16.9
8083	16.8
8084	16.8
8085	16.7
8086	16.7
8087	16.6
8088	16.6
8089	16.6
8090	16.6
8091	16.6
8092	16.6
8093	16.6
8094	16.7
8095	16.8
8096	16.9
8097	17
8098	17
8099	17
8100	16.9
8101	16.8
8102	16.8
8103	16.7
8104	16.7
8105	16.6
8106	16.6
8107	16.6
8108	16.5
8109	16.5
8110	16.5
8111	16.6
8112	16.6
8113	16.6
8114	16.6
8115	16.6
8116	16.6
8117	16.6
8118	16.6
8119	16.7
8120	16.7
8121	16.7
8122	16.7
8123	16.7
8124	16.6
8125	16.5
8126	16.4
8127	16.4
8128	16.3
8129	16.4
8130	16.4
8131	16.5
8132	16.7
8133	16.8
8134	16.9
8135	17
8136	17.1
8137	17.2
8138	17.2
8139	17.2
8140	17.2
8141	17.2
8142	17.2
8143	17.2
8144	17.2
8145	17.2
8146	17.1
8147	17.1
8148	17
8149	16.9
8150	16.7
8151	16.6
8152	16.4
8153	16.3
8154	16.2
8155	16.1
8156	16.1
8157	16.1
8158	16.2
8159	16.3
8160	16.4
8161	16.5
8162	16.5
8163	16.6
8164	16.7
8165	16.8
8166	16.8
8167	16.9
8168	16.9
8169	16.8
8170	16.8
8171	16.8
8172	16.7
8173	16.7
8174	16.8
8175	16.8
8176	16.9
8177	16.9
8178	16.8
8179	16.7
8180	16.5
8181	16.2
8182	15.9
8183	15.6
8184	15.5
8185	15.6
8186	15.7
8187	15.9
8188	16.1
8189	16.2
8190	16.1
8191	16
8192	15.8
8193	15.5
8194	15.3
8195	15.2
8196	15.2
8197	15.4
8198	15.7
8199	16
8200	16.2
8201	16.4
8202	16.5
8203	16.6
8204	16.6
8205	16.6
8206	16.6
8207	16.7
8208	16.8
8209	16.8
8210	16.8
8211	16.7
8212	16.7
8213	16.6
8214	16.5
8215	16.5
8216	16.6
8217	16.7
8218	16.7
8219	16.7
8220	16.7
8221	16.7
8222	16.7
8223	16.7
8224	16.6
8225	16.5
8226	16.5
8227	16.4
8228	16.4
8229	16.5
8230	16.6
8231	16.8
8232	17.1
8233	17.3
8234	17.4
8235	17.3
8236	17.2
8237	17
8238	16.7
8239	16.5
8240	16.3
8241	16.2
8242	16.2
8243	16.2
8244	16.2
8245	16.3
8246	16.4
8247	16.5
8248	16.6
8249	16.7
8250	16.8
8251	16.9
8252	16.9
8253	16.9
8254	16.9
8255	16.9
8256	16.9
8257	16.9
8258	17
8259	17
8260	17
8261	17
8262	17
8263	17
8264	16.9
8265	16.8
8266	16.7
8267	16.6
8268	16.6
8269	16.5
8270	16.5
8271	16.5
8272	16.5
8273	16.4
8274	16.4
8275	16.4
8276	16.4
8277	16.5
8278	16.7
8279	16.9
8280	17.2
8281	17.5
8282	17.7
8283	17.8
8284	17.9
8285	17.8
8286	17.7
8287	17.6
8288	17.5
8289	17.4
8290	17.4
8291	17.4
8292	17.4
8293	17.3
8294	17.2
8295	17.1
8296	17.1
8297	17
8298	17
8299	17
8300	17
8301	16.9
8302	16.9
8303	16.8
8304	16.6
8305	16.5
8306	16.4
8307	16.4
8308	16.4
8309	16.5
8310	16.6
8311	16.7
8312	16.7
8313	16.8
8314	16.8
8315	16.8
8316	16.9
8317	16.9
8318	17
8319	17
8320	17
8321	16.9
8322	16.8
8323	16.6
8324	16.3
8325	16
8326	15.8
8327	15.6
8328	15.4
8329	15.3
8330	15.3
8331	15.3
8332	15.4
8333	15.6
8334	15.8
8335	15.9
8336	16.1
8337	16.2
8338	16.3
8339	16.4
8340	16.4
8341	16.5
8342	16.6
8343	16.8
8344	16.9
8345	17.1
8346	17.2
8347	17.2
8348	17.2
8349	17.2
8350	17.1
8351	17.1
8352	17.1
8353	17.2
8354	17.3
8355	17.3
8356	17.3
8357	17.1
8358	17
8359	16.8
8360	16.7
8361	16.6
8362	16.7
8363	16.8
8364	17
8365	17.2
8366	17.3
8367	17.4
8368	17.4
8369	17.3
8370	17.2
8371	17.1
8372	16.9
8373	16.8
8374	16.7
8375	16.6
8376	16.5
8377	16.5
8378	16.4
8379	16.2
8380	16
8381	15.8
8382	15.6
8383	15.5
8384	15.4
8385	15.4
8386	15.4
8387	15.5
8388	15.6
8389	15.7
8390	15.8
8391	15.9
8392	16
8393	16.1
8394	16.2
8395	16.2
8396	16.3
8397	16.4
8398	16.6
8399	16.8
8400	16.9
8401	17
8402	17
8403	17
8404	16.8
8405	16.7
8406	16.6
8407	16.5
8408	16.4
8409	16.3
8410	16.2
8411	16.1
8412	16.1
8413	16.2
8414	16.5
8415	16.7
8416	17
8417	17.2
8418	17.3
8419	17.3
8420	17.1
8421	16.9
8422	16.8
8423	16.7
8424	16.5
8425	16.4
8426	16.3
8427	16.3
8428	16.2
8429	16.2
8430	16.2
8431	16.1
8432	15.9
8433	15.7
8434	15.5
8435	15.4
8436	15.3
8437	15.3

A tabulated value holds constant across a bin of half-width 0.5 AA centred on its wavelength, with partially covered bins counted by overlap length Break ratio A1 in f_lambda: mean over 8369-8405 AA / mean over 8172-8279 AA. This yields 1.0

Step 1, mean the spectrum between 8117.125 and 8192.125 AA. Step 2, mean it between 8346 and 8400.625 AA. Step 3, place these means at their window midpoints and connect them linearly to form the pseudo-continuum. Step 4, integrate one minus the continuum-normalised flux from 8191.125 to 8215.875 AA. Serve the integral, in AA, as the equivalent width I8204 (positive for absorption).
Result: 0.5 AA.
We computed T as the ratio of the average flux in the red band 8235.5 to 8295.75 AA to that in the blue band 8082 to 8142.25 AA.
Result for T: 1.0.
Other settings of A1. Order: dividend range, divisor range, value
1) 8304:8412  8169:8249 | 1.00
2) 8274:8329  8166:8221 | 1.03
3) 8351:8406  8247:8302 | 0.97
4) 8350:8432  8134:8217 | 1.00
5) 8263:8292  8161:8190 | 1.03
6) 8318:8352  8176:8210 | 1.02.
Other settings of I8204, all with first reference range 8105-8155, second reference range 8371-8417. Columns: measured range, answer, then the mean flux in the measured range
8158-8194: 0.6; 16.4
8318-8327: -0.1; 16.5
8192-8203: 0.6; 15.8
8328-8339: 0.4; 15.7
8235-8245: 0.0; 16.5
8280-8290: -0.7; 17.6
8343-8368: -1.1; 17.1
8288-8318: -0.8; 16.9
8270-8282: -0.2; 16.7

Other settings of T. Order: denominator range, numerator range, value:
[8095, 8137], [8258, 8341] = 1.00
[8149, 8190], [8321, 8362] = 1.00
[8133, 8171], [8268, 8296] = 1.02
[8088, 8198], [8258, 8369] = 1.01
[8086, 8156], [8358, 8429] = 0.99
